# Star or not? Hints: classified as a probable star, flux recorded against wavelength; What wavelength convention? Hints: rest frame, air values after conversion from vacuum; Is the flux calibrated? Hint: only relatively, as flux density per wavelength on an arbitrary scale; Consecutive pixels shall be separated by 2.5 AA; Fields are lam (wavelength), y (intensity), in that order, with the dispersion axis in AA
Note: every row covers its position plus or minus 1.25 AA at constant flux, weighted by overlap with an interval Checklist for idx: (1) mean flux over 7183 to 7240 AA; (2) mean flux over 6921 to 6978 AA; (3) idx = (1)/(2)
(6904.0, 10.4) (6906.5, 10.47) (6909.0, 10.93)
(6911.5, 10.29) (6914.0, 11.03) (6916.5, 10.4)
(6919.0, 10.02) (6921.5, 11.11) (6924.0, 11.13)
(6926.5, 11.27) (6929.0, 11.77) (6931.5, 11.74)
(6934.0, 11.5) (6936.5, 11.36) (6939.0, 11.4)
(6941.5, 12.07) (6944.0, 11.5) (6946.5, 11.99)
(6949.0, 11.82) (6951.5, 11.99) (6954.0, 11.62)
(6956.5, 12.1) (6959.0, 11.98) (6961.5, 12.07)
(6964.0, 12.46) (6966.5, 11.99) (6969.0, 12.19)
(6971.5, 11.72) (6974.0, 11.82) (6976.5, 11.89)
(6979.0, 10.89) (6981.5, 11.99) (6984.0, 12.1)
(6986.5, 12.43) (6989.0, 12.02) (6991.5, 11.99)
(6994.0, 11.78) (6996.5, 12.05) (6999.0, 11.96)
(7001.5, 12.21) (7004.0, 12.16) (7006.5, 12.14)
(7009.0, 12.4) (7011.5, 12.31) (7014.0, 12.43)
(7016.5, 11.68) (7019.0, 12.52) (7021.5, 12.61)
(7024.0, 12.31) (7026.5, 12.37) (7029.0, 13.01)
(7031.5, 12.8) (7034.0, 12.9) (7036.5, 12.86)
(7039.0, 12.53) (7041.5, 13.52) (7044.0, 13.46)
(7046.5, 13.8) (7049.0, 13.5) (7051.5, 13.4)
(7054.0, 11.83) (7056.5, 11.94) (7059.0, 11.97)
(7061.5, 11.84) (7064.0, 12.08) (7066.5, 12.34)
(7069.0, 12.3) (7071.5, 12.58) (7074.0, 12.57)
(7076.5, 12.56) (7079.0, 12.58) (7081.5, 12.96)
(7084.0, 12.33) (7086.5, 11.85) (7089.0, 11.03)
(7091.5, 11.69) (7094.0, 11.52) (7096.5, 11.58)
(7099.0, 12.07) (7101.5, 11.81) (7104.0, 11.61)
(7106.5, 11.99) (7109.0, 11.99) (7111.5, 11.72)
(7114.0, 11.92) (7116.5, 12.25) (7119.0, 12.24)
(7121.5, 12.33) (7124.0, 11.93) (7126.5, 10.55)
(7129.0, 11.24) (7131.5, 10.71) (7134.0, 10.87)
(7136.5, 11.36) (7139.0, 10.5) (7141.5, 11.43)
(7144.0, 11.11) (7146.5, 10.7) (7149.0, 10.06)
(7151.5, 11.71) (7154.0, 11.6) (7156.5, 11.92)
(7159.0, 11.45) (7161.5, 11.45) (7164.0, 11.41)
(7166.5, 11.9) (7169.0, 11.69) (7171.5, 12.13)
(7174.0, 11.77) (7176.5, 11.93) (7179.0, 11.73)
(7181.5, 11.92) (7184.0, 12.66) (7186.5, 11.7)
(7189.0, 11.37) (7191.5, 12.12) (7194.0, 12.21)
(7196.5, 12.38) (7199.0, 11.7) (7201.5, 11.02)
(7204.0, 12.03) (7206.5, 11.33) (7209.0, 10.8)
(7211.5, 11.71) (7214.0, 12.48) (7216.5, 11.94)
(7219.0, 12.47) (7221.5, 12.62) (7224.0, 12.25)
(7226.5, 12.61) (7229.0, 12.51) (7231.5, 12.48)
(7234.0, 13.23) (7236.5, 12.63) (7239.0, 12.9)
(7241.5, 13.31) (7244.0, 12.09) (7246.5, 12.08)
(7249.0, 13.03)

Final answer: 1.0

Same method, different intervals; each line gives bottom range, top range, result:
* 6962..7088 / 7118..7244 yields 0.96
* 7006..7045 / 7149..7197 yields 0.93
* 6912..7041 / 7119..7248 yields 0.99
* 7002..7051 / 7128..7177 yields 0.89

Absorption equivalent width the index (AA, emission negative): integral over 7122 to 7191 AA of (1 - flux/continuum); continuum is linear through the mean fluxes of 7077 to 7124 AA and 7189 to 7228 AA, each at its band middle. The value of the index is 3.0 AA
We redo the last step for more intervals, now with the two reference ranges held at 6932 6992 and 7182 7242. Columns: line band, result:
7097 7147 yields 2.2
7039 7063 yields -1.6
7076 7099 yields 0.0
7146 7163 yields 1.1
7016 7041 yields -1.4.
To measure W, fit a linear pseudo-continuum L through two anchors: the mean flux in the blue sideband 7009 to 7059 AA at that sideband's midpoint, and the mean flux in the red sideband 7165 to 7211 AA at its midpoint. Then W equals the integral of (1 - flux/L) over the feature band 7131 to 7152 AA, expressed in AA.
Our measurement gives 2.0 AA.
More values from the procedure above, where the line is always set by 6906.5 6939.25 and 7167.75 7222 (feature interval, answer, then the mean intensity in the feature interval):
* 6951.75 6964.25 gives -1.0 AA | 12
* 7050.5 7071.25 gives -1.4 AA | 12.2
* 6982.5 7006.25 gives -1.7 AA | 12.1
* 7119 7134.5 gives 0.4 AA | 11.4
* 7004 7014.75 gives -0.9 AA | 12.3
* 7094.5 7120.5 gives -0.7 AA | 11.9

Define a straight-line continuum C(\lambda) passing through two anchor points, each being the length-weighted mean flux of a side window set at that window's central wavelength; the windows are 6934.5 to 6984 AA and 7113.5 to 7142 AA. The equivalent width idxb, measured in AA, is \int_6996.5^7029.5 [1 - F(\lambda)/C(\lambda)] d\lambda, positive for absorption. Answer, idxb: -1.6 AA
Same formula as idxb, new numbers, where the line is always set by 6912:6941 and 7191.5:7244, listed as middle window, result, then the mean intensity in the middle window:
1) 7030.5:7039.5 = -0.96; 12.8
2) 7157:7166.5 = 0.38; 11.5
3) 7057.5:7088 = -1.62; 12.3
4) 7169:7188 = 0.21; 12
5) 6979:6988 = -0.49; 12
